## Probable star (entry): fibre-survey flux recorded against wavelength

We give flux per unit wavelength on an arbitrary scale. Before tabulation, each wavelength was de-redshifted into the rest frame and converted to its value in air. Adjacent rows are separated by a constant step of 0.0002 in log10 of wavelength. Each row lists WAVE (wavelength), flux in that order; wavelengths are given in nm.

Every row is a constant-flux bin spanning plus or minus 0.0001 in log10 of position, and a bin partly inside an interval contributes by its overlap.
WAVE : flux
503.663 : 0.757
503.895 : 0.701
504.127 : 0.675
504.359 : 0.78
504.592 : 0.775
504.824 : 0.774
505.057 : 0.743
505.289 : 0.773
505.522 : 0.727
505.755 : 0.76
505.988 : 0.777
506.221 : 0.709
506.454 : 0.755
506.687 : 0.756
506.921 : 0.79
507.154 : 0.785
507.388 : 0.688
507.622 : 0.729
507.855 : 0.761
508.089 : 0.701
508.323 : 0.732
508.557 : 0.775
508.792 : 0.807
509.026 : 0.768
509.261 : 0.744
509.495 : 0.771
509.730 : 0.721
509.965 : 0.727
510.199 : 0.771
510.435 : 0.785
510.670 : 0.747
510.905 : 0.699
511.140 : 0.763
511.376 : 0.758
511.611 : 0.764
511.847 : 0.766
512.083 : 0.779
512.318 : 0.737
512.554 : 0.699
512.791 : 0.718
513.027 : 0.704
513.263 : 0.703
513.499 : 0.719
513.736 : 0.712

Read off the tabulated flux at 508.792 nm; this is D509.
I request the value 0.807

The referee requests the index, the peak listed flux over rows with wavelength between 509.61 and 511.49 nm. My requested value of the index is 0.785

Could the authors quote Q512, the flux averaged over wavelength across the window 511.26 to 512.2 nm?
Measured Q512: 0.767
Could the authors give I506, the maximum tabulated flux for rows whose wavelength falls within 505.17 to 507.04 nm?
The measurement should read 0.79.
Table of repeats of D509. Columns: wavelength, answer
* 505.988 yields 0.777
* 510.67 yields 0.747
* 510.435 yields 0.785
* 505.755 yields 0.76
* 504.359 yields 0.78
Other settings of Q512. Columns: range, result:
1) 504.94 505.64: 0.747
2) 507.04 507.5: 0.736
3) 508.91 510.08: 0.746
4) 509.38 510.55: 0.755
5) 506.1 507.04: 0.753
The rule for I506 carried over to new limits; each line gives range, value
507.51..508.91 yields 0.807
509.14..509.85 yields 0.771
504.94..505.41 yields 0.773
